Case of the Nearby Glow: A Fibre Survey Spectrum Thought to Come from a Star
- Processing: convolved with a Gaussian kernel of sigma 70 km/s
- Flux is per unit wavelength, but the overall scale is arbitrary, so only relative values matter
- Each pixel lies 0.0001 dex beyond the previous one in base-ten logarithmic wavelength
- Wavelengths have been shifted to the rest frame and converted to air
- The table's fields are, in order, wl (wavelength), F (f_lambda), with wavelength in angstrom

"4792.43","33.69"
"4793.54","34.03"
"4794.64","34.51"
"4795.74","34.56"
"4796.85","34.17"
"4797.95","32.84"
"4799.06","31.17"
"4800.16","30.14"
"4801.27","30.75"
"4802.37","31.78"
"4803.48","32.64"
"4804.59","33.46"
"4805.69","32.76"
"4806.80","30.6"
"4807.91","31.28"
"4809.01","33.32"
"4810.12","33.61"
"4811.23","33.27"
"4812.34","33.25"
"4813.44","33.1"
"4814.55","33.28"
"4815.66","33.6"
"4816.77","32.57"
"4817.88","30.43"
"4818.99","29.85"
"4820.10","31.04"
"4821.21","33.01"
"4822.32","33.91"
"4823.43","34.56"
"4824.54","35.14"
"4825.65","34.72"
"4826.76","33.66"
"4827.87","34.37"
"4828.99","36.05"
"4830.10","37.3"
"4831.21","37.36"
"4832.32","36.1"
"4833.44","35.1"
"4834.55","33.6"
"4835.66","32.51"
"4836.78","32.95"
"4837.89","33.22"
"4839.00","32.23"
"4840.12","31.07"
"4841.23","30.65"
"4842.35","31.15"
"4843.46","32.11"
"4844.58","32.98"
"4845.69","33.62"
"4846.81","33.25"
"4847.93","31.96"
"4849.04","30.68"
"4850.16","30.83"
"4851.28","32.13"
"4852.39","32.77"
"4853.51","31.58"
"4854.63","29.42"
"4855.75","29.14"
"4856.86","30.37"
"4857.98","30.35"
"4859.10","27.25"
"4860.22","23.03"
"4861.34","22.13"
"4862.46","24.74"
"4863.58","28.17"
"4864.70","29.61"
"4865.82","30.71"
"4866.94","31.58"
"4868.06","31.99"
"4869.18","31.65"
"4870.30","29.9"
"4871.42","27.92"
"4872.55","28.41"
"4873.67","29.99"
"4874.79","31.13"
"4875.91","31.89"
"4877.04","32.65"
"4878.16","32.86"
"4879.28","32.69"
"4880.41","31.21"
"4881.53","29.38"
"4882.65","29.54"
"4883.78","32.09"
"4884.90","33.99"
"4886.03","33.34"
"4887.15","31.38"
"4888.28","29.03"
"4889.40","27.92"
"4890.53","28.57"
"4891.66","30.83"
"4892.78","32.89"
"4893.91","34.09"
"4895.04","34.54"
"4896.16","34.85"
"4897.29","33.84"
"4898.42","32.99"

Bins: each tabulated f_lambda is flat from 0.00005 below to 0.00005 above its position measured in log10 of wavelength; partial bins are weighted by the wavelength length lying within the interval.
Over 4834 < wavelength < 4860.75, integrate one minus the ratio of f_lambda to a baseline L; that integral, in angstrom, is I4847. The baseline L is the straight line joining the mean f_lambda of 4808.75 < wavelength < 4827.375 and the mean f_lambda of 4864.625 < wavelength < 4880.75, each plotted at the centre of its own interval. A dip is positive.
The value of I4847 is 0.63 angstrom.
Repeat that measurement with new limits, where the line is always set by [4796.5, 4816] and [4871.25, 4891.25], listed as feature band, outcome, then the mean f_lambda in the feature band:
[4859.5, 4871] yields 1.0 angstrom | 28.3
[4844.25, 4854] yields -0.2 angstrom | 32.2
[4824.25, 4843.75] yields -1.2 angstrom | 33.9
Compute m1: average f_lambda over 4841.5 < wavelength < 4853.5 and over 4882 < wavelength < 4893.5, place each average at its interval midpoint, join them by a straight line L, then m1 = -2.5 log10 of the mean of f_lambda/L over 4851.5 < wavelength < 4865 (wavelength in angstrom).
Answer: 0.13 mag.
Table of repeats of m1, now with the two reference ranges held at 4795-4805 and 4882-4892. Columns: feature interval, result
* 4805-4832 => -0.05 mag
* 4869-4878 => 0.02 mag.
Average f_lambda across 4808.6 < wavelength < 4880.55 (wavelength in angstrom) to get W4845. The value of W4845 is 31.8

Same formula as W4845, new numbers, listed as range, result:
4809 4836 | 33.8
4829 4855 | 32.9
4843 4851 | 32.2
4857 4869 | 28.2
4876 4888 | 31.8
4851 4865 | 28.4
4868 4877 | 30.4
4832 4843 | 32.8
